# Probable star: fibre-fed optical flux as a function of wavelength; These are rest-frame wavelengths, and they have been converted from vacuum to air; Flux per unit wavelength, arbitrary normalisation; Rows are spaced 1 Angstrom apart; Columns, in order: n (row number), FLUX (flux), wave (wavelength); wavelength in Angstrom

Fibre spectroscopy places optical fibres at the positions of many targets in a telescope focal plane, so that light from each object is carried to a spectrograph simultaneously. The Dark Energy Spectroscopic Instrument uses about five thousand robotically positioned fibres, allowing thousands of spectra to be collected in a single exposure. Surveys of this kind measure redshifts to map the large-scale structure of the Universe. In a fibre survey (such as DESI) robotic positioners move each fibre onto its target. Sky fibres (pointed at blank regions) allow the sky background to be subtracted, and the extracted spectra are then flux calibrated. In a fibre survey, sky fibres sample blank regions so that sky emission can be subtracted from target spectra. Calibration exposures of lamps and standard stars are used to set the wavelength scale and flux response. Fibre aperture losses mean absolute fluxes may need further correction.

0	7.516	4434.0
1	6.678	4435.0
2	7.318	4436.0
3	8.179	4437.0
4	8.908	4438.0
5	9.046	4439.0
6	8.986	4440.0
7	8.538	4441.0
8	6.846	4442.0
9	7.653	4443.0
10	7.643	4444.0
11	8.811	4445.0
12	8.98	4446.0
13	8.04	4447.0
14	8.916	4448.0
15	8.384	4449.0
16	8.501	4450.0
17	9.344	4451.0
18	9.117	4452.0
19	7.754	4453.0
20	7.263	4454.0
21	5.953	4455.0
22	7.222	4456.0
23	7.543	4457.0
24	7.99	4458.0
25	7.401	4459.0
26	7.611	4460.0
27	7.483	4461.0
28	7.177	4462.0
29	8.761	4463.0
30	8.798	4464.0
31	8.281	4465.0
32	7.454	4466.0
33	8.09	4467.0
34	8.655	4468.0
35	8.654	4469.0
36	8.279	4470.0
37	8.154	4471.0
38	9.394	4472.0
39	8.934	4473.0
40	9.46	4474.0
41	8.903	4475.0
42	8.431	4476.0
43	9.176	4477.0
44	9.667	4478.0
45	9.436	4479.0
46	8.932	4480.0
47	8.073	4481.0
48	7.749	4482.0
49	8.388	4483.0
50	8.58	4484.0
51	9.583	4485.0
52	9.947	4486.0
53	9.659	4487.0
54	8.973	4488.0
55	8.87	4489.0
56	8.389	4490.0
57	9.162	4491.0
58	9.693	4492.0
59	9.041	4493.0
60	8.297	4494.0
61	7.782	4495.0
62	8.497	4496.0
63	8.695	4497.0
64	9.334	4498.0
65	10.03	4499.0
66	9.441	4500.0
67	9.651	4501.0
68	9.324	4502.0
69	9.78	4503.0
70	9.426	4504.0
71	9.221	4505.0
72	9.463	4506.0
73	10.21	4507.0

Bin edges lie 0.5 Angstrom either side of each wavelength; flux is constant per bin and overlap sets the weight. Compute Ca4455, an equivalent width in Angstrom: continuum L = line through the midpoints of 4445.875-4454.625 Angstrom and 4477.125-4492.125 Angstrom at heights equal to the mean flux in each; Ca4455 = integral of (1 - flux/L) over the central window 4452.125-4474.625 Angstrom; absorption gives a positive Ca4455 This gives 1.6 Angstrom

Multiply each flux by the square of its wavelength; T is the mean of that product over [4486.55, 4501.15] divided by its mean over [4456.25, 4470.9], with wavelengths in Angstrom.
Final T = 1.14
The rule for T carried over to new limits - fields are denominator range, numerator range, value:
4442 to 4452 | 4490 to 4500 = 1.08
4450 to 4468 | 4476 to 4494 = 1.15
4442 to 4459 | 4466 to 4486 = 1.11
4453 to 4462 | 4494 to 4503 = 1.26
